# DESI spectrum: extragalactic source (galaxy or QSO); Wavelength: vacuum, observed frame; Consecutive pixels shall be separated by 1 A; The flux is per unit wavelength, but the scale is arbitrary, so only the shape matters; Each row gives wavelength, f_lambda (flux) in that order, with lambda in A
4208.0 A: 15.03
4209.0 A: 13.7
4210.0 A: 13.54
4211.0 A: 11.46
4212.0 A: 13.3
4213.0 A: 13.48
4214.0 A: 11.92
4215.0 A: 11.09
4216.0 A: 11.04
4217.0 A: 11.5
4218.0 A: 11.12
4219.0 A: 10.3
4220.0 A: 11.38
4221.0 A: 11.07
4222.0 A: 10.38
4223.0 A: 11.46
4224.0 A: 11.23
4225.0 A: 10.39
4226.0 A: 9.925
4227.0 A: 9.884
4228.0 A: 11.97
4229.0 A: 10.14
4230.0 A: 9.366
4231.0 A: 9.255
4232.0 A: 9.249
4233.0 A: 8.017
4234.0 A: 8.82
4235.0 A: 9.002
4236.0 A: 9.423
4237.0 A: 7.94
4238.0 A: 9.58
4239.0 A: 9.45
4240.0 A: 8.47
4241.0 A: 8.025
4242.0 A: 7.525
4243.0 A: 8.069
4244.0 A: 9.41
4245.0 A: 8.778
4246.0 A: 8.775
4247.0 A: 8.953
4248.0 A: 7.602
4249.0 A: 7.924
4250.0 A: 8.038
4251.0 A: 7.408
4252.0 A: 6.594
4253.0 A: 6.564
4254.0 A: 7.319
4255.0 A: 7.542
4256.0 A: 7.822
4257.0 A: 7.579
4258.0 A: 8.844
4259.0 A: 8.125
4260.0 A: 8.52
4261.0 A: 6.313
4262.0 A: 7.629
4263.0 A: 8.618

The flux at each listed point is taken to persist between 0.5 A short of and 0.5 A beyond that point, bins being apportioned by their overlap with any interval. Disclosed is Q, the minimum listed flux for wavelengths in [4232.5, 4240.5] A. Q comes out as 7.94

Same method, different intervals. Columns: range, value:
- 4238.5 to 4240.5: 8.47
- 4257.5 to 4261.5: 6.313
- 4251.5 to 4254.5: 6.564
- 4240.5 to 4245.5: 7.525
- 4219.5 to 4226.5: 9.925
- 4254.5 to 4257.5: 7.542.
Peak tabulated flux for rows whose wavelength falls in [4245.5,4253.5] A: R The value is 8.953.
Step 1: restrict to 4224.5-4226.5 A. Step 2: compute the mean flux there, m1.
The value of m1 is 10.2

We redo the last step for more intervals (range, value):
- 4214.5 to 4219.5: 11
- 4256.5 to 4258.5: 8.21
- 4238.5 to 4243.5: 8.31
